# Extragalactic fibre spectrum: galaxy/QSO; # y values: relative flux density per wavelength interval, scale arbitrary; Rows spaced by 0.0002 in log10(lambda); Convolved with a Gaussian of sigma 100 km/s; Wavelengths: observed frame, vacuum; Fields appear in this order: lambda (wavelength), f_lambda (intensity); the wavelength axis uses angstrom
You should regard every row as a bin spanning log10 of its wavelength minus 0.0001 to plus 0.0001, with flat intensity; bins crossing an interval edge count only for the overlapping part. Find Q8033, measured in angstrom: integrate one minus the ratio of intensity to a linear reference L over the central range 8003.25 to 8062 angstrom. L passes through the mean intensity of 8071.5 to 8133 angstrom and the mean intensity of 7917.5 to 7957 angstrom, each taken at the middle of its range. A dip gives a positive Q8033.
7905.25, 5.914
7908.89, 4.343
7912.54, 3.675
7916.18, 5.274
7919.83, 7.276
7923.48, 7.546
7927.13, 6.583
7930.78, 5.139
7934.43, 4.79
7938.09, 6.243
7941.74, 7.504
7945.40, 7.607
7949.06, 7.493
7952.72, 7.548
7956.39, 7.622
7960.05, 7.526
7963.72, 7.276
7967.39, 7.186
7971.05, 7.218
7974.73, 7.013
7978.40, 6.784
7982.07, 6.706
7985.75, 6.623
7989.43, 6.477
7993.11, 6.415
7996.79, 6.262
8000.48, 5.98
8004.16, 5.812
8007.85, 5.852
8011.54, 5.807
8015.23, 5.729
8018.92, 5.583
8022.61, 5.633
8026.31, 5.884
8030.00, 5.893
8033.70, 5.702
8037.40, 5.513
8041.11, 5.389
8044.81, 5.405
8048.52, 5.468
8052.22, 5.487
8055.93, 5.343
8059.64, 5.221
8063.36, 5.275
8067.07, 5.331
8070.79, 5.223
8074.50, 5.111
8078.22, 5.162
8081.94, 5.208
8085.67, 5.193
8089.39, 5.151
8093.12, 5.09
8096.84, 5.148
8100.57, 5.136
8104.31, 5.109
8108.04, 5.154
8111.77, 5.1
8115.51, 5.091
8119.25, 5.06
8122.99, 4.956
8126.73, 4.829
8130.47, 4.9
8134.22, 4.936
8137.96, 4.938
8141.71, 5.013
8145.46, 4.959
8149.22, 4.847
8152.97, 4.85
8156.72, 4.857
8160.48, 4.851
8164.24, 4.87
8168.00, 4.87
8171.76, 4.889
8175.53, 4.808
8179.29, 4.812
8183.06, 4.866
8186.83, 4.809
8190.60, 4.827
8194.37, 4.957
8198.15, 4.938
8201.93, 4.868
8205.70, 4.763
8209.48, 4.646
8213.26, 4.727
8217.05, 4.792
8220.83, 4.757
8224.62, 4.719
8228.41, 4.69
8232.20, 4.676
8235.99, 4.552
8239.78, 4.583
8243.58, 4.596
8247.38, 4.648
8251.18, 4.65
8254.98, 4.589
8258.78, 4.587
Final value 2.1 angstrom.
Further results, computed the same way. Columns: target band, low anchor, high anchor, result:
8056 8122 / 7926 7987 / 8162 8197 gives 5.9 angstrom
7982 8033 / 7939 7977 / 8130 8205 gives 5.8 angstrom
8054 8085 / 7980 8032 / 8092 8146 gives 1.4 angstrom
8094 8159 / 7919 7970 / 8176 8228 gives 5.2 angstrom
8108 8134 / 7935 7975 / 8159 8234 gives 2.6 angstrom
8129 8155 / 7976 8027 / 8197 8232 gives 1.5 angstrom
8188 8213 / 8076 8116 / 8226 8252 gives -0.3 angstrom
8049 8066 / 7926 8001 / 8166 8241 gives 1.9 angstrom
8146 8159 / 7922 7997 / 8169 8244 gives 0.9 angstrom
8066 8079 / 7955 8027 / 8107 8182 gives 1.0 angstrom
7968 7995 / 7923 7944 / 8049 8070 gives -4.0 angstrom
